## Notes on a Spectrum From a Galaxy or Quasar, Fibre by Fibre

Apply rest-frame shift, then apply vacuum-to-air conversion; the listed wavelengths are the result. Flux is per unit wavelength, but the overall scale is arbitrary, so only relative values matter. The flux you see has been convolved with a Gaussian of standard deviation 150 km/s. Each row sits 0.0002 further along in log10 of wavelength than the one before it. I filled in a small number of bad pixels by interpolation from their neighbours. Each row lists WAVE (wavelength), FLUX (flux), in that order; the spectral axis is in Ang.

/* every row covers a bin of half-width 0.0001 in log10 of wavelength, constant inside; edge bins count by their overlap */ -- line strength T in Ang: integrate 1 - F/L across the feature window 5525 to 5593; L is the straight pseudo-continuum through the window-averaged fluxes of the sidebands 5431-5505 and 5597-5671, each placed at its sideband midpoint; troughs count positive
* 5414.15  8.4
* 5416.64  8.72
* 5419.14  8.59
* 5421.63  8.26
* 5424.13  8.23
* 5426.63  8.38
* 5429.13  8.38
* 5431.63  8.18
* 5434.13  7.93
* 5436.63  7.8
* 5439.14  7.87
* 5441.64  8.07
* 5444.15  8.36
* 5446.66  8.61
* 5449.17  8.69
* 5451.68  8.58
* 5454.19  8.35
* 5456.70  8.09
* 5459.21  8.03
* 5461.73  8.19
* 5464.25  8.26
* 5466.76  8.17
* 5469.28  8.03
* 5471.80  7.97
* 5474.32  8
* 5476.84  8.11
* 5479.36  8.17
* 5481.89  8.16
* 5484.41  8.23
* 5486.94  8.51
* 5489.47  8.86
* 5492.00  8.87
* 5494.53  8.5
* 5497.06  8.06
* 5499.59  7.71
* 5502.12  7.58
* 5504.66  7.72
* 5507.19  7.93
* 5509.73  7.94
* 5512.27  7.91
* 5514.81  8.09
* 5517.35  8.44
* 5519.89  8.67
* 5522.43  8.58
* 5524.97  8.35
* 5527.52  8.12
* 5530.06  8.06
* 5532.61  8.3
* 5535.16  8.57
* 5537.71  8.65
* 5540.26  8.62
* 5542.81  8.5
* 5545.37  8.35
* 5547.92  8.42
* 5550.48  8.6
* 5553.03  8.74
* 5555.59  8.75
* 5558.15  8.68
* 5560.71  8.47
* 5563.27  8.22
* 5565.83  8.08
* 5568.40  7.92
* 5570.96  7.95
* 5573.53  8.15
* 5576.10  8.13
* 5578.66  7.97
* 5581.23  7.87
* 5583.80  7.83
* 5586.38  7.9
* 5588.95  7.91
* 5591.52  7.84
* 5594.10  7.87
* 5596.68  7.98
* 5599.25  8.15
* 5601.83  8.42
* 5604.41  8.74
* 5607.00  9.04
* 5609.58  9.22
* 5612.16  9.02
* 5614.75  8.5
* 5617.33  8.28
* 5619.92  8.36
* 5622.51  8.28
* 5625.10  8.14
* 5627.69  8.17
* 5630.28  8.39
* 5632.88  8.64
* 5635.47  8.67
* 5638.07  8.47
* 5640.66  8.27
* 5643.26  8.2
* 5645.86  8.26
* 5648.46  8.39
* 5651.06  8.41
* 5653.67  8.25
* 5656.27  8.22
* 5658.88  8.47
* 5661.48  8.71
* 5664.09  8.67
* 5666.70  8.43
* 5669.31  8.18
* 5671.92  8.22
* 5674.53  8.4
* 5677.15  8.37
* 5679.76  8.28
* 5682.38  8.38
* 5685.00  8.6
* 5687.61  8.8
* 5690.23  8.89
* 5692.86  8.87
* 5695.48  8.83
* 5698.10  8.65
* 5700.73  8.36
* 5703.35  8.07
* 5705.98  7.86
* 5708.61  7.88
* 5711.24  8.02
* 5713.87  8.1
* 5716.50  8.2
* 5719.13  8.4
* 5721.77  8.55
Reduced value 0.7 Ang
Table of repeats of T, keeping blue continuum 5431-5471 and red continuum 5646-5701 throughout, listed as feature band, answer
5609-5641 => -0.2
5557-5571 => 0.2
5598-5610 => -0.4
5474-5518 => 0.6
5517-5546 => -0.5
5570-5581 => 0.4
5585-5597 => 0.7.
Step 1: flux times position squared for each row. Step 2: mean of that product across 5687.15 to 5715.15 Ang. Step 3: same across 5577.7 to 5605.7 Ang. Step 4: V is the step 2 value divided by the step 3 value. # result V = 1.1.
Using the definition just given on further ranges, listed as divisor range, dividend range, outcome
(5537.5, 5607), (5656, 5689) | 1.06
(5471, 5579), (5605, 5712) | 1.07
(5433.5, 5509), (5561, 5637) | 1.06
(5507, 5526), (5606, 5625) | 1.08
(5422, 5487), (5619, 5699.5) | 1.11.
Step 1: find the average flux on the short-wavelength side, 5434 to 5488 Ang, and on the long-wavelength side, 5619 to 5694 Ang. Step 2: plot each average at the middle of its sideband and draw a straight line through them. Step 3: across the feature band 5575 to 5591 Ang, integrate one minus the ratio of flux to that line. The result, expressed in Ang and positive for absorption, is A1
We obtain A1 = 0.79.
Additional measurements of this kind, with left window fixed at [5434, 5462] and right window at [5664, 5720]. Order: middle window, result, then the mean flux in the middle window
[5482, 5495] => -0.5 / 8.56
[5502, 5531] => 0.5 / 8.14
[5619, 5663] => -0.1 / 8.37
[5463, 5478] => 0.3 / 8.09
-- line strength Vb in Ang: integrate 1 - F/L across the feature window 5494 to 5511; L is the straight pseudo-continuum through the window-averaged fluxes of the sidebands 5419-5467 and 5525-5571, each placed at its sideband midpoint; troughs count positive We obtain 0.9 Ang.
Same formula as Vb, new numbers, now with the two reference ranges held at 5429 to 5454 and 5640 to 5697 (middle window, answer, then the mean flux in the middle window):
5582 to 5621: 0.3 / 8.33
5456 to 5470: 0.2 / 8.13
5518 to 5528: -0.2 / 8.46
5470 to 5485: 0.3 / 8.1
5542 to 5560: -0.5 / 8.57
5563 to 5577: 0.5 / 8.06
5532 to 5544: -0.3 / 8.54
